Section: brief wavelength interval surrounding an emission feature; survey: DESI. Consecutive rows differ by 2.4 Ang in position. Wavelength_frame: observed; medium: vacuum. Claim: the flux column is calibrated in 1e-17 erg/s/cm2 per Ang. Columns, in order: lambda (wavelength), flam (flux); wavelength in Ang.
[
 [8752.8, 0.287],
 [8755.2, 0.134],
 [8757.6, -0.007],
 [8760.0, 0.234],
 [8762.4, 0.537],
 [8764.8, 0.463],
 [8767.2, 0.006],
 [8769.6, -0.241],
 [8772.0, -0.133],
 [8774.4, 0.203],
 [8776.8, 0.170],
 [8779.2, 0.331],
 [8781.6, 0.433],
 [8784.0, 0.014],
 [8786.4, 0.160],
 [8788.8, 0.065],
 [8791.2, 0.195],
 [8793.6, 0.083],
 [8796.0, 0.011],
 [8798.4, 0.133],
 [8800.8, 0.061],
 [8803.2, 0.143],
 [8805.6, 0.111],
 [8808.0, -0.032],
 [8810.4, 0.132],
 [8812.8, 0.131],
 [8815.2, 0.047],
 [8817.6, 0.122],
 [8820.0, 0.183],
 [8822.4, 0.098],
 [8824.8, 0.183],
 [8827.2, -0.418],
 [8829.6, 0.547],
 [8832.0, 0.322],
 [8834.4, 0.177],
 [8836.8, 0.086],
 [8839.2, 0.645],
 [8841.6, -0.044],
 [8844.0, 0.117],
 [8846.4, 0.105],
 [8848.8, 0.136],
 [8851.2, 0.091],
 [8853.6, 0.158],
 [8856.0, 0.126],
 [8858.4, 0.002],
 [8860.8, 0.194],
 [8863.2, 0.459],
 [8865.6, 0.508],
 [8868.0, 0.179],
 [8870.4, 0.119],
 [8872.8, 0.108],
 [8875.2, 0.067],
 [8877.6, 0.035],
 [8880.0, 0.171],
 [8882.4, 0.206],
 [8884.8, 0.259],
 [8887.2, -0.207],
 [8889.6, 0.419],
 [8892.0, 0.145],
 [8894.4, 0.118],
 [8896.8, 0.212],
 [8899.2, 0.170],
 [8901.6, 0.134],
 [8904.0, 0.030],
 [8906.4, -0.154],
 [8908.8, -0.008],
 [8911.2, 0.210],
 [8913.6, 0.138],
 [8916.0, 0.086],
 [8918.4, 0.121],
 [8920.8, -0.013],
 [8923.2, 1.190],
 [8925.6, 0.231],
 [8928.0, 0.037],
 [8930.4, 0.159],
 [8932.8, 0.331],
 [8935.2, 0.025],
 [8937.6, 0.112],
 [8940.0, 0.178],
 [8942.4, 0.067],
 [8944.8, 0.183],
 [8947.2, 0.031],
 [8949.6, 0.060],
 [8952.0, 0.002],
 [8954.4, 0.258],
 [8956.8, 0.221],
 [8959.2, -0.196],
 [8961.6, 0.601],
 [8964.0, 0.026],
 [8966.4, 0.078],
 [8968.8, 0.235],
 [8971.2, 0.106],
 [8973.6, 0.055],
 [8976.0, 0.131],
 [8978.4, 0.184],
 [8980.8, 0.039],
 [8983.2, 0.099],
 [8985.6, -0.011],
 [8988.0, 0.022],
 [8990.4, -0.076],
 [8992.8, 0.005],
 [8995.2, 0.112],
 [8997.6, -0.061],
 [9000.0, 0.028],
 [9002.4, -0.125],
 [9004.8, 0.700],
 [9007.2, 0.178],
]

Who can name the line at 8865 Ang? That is H-beta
